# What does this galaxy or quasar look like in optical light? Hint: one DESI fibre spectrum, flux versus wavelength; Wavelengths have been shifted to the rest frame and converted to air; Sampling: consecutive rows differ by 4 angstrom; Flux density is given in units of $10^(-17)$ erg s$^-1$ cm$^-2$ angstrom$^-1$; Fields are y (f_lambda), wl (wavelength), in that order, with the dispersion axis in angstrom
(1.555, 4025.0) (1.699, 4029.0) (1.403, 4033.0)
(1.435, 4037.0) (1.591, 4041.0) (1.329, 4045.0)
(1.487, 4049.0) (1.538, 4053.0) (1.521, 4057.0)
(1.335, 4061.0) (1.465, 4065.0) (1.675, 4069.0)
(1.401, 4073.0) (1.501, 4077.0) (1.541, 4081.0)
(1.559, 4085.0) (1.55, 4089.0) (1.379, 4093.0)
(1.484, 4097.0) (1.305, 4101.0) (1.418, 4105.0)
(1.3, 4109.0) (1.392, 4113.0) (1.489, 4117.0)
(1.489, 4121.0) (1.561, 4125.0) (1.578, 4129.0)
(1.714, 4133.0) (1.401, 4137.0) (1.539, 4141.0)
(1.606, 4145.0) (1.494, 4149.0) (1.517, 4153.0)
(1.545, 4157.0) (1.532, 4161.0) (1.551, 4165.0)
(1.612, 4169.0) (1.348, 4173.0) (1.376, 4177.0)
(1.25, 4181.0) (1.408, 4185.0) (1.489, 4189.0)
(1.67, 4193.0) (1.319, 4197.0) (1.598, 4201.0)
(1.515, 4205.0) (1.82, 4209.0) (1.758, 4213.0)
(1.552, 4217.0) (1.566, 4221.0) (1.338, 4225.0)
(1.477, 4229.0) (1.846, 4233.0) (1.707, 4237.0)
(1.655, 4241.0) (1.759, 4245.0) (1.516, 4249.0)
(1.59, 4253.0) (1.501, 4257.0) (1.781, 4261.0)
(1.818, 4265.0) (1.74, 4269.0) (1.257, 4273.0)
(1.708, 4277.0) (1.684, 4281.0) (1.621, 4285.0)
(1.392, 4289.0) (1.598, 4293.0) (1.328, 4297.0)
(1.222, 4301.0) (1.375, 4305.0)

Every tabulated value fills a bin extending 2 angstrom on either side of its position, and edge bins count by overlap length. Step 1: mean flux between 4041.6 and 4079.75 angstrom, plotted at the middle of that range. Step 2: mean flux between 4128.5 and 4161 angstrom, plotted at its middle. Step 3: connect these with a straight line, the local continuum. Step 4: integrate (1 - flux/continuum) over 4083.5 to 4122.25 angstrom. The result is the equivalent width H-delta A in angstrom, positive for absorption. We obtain 2.0 angstrom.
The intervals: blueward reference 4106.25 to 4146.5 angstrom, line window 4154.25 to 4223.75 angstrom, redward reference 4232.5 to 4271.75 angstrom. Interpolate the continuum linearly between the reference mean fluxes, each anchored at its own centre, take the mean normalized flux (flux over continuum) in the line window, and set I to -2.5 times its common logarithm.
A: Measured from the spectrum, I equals 0.05 mag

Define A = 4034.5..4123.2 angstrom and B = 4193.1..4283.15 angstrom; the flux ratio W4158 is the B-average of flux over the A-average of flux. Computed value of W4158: 1.10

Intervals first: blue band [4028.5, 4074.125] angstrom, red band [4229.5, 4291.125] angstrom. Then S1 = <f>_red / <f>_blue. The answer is 1.10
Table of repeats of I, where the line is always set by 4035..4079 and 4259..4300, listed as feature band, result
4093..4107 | 0.08 mag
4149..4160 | 0.00 mag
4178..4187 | 0.15 mag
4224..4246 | -0.05 mag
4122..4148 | -0.03 mag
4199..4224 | -0.05 mag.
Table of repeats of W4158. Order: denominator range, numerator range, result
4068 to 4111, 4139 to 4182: 1.02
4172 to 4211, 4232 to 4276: 1.11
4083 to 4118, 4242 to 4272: 1.16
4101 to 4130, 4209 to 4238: 1.12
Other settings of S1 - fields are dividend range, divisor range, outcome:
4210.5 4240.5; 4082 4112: 1.13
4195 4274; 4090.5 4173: 1.08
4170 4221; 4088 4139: 1.03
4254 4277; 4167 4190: 1.15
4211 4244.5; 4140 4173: 1.05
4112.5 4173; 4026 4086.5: 1.02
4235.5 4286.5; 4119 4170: 1.06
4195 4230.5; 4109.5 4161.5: 1.02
